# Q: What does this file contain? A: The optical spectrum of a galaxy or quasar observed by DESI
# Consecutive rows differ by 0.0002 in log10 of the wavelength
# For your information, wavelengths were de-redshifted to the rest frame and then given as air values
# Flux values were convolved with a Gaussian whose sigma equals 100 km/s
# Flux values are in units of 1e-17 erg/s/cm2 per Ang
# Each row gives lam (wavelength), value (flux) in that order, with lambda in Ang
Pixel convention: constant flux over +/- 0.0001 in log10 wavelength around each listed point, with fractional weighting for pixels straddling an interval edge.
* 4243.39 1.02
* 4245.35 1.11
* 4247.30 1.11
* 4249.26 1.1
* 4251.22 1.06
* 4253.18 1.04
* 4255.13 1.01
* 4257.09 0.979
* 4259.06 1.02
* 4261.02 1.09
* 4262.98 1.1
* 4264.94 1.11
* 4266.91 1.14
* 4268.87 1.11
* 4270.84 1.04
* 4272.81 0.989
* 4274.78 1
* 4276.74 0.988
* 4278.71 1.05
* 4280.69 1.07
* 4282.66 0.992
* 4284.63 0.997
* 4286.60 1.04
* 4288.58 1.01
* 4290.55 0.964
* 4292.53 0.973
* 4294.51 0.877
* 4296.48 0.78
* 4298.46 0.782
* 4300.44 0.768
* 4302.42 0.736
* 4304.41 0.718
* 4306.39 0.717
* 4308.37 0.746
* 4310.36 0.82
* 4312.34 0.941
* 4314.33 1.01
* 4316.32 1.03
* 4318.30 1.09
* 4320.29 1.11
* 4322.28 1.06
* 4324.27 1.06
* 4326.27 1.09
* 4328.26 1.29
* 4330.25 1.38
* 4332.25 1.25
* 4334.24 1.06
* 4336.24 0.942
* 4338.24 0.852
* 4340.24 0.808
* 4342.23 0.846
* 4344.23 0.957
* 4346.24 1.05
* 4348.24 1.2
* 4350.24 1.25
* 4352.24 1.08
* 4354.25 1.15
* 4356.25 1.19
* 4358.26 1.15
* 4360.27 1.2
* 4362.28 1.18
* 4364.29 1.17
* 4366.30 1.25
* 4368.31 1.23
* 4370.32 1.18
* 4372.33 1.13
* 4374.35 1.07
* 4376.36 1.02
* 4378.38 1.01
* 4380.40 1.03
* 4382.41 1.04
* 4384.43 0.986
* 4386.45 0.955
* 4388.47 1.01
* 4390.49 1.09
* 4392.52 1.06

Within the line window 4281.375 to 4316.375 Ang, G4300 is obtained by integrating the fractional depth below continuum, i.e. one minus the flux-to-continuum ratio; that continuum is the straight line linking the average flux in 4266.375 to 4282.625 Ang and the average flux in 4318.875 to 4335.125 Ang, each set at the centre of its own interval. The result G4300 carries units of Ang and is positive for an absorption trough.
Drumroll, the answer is 6.9 Ang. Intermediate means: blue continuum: 1.04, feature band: 0.881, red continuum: 1.16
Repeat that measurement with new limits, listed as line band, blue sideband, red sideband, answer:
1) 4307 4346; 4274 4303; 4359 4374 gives 1.5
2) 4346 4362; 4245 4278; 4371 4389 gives -2.0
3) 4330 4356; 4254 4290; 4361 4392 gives 0.4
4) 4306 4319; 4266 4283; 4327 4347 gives 1.6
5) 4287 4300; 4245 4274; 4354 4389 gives 2.2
